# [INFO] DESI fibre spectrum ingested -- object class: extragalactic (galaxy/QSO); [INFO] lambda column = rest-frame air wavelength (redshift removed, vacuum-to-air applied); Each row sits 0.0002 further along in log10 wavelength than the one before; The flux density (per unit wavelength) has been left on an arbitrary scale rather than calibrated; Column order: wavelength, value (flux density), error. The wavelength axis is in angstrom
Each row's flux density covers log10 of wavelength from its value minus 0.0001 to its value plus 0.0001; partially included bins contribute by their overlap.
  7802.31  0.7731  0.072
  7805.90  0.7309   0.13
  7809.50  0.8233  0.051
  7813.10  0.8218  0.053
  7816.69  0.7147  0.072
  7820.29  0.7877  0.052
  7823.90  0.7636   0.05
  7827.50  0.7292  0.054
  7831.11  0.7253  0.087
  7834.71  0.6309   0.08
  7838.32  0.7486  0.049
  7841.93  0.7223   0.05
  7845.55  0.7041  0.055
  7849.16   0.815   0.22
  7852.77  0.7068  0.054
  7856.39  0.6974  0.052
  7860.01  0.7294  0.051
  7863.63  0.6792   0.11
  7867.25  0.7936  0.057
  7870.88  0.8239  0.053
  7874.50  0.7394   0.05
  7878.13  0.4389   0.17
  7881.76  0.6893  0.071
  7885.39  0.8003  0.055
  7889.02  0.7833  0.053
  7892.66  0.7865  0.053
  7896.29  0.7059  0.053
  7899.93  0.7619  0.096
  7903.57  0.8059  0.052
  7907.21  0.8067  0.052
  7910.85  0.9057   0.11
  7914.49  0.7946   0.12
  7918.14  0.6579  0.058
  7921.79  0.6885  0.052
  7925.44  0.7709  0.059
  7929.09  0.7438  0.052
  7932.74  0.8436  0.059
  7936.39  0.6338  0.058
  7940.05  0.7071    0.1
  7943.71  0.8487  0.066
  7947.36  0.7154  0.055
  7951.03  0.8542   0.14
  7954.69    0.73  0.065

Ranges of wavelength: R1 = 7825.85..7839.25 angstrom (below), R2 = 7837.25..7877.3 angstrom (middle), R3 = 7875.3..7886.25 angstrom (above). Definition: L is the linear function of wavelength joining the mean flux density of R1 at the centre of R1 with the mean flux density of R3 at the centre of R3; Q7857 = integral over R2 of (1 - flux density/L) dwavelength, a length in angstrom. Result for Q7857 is -3.8 angstrom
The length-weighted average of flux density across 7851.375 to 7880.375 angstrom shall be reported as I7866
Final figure 0.701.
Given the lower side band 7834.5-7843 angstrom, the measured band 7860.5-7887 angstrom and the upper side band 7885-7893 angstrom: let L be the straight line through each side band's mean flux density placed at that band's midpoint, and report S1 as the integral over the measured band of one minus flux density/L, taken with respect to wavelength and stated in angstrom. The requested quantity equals 1.9 angstrom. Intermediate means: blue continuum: 0.712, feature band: 0.709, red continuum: 0.788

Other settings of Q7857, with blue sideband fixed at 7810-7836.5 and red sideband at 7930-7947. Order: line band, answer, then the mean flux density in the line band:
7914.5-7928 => 0.6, 0.719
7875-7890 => 1.4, 0.677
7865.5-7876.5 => -0.5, 0.78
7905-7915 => -1.2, 0.84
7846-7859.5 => 0.2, 0.735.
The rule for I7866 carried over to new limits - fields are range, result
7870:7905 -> 0.73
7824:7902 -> 0.725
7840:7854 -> 0.739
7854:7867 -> 0.713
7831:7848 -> 0.709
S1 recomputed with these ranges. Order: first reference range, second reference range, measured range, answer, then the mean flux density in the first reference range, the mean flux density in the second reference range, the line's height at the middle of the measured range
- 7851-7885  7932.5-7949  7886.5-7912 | -2.5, 0.704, 0.741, 0.72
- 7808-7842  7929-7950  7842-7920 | 0.7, 0.747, 0.753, 0.75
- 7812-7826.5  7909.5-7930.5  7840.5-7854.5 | 0.5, 0.767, 0.757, 0.765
